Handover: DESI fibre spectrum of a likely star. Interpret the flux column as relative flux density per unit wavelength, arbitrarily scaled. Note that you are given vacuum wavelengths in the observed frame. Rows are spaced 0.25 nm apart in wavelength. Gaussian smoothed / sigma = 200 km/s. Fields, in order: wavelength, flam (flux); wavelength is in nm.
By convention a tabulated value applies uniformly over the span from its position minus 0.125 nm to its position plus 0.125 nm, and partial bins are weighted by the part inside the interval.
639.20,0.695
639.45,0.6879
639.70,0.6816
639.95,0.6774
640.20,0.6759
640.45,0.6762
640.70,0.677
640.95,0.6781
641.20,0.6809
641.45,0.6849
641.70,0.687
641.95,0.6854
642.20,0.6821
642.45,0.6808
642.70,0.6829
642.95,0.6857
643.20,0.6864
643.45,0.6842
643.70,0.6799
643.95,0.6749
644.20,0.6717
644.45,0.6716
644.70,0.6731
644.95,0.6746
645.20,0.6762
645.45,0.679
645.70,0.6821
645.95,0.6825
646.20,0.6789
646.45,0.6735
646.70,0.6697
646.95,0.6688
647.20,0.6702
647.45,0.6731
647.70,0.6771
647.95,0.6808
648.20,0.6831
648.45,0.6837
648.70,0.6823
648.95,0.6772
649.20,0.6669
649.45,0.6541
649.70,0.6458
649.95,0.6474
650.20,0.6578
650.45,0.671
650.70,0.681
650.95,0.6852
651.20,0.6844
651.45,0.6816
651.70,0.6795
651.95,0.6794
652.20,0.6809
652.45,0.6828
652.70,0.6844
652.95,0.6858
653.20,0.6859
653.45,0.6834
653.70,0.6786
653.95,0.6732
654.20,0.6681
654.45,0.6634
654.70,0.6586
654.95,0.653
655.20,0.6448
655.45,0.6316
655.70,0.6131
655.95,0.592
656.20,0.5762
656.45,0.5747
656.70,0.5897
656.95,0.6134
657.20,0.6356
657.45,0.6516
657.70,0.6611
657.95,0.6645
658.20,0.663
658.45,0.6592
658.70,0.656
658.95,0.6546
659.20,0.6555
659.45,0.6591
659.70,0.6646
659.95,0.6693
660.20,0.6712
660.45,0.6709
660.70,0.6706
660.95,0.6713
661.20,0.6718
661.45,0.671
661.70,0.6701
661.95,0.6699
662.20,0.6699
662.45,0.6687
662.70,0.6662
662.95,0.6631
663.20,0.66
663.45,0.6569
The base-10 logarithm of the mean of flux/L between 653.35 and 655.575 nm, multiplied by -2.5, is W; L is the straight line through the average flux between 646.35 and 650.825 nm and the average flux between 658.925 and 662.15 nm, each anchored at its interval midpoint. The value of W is 0.01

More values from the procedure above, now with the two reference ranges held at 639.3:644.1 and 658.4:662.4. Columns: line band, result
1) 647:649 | 0.00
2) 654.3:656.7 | 0.08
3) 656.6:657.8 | 0.06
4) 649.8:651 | 0.01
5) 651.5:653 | -0.01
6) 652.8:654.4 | -0.01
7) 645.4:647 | 0.00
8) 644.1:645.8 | 0.01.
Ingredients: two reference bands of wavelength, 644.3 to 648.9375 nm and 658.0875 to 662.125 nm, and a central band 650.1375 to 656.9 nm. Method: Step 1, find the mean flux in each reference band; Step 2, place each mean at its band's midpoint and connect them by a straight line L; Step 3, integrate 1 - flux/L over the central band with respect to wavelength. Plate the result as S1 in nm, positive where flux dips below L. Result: 0.15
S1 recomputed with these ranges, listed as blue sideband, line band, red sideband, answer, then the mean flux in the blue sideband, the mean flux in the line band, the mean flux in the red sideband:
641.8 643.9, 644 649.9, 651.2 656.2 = 0.02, 0.683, 0.673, 0.663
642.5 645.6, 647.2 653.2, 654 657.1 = -0.24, 0.678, 0.675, 0.625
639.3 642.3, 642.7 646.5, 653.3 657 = -0.05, 0.681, 0.679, 0.635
